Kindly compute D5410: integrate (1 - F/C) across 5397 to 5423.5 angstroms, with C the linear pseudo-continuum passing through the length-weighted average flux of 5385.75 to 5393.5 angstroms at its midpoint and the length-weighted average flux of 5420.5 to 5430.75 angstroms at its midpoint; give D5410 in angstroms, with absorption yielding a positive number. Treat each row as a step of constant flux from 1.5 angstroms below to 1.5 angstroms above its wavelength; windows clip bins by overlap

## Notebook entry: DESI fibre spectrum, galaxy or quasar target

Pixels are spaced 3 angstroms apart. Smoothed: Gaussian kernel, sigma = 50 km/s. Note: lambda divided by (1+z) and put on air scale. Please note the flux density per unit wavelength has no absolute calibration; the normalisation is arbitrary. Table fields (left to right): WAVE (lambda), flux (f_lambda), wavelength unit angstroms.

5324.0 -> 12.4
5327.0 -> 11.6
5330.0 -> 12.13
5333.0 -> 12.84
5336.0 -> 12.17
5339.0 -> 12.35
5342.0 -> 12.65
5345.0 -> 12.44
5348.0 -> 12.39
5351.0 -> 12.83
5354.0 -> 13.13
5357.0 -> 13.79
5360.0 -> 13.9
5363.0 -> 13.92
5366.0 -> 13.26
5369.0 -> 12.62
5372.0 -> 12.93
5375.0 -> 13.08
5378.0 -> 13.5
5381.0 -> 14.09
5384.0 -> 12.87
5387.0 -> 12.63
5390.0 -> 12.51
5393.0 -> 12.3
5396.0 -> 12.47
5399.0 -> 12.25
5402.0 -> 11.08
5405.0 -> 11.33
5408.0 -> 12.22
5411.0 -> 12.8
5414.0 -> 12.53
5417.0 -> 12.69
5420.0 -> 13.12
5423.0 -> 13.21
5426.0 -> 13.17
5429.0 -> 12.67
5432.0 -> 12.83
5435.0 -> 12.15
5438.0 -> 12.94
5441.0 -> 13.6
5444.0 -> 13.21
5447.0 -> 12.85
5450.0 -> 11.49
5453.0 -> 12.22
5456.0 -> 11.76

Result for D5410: 1.0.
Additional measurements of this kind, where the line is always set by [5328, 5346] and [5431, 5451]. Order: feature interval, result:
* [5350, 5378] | -1.8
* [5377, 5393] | -0.6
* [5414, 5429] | -0.3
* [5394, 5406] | 0.8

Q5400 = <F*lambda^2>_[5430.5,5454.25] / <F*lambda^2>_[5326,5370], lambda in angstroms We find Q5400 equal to 1.0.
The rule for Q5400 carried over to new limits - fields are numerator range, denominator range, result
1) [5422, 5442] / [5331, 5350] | 1.07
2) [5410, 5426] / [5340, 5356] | 1.04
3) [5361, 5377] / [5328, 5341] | 1.08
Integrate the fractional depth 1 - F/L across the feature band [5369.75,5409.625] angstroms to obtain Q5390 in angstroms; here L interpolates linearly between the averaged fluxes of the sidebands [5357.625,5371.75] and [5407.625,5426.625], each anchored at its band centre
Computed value 1.8 angstroms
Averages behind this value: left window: 13.4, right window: 12.8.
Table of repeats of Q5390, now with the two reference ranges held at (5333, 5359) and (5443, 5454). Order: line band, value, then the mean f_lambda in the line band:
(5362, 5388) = -1.1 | 13.2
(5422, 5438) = -0.4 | 12.8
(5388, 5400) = 0.2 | 12.4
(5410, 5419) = -0.1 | 12.7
